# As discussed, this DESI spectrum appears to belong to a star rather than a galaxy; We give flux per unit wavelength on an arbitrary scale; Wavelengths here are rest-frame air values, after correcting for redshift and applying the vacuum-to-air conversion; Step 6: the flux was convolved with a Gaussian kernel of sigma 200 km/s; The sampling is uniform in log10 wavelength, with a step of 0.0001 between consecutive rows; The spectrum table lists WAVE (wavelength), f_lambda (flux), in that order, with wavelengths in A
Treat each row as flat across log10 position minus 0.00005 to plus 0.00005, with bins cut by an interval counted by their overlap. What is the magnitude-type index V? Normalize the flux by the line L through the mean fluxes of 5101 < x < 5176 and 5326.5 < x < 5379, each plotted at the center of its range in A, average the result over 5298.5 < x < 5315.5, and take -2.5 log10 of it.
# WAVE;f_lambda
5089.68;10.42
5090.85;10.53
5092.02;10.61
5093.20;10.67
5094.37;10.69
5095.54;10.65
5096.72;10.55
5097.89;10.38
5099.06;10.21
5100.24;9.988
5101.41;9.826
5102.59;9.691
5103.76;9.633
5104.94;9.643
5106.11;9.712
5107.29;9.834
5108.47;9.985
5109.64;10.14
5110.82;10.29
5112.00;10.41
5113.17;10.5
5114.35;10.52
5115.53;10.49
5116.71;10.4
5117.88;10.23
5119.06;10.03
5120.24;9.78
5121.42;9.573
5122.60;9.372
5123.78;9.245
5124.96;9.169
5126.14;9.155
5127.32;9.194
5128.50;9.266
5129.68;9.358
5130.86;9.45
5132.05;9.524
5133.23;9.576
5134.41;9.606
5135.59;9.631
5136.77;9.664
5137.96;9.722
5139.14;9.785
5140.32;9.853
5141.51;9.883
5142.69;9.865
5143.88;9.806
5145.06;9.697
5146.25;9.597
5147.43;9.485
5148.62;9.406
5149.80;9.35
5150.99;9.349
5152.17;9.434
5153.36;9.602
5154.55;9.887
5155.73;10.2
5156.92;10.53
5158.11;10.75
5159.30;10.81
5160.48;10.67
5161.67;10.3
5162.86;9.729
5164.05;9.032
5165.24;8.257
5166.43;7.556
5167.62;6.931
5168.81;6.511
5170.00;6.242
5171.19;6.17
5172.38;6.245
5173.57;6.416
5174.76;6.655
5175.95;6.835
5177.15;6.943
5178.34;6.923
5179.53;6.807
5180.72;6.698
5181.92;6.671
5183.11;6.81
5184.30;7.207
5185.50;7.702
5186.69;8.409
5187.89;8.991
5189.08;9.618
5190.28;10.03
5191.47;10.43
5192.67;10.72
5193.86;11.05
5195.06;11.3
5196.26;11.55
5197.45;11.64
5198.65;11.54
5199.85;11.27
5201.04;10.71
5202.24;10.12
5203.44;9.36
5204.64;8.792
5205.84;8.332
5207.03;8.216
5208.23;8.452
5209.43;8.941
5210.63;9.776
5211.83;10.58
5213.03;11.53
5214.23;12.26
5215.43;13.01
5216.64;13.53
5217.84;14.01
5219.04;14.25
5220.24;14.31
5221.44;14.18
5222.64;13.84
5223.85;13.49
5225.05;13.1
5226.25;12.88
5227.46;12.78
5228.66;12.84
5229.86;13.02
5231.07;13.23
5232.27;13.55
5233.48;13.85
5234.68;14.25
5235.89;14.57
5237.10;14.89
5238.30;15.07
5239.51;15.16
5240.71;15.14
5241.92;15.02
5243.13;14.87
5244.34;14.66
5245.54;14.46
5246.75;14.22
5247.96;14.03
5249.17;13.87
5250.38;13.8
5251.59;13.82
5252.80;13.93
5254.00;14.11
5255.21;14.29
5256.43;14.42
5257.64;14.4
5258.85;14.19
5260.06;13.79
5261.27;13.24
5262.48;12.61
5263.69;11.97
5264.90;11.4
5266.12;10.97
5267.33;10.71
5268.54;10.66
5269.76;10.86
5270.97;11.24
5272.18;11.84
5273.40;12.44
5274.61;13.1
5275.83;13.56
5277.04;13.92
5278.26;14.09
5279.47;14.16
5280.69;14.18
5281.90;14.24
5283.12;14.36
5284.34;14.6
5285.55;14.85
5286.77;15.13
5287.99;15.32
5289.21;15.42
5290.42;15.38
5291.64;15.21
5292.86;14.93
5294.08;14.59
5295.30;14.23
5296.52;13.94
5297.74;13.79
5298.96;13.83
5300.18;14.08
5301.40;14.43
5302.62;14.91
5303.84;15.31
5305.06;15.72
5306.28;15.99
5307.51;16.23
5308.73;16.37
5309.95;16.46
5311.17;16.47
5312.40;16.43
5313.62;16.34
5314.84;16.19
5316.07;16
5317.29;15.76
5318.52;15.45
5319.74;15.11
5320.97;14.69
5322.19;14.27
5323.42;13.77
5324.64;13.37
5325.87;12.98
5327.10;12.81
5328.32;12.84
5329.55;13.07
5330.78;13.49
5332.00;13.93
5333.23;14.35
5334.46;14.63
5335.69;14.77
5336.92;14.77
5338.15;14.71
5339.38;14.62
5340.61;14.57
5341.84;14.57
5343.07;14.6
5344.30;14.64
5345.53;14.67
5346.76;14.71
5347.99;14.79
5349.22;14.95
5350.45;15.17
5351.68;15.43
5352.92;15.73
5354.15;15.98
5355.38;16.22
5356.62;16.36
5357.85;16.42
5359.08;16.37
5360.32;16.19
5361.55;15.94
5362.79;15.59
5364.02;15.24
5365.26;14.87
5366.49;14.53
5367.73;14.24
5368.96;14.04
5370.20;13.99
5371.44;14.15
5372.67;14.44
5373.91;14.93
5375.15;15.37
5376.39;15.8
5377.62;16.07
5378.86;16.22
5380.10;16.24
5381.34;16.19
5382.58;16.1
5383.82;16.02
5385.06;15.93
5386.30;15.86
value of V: -0.14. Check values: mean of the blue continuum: 9.35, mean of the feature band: 15.6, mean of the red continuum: 14.9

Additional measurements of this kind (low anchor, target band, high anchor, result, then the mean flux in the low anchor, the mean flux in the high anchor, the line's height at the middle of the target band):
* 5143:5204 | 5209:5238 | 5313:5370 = -0.213 mag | 8.98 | 14.9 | 10.7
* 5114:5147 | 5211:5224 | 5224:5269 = -0.038 mag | 9.69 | 13.6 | 12.6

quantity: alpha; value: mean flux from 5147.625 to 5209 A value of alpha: 8.89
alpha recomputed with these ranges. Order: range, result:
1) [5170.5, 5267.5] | 11.6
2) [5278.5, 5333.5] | 14.8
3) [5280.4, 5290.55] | 14.8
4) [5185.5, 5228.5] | 11.2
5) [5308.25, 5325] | 15.5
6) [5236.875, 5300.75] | 13.8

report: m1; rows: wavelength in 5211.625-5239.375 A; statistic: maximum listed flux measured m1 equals 15.07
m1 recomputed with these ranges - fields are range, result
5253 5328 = 16.47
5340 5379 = 16.42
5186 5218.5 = 14.01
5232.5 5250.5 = 15.16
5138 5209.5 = 11.64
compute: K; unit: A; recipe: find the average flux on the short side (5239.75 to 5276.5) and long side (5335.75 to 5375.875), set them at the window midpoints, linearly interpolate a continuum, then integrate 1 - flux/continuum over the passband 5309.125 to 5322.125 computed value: -1.4 A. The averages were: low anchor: 13.3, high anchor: 15.1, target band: 15.8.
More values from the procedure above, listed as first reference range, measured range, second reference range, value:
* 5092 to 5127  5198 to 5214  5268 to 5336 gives 3.1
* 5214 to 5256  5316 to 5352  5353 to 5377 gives 1.4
